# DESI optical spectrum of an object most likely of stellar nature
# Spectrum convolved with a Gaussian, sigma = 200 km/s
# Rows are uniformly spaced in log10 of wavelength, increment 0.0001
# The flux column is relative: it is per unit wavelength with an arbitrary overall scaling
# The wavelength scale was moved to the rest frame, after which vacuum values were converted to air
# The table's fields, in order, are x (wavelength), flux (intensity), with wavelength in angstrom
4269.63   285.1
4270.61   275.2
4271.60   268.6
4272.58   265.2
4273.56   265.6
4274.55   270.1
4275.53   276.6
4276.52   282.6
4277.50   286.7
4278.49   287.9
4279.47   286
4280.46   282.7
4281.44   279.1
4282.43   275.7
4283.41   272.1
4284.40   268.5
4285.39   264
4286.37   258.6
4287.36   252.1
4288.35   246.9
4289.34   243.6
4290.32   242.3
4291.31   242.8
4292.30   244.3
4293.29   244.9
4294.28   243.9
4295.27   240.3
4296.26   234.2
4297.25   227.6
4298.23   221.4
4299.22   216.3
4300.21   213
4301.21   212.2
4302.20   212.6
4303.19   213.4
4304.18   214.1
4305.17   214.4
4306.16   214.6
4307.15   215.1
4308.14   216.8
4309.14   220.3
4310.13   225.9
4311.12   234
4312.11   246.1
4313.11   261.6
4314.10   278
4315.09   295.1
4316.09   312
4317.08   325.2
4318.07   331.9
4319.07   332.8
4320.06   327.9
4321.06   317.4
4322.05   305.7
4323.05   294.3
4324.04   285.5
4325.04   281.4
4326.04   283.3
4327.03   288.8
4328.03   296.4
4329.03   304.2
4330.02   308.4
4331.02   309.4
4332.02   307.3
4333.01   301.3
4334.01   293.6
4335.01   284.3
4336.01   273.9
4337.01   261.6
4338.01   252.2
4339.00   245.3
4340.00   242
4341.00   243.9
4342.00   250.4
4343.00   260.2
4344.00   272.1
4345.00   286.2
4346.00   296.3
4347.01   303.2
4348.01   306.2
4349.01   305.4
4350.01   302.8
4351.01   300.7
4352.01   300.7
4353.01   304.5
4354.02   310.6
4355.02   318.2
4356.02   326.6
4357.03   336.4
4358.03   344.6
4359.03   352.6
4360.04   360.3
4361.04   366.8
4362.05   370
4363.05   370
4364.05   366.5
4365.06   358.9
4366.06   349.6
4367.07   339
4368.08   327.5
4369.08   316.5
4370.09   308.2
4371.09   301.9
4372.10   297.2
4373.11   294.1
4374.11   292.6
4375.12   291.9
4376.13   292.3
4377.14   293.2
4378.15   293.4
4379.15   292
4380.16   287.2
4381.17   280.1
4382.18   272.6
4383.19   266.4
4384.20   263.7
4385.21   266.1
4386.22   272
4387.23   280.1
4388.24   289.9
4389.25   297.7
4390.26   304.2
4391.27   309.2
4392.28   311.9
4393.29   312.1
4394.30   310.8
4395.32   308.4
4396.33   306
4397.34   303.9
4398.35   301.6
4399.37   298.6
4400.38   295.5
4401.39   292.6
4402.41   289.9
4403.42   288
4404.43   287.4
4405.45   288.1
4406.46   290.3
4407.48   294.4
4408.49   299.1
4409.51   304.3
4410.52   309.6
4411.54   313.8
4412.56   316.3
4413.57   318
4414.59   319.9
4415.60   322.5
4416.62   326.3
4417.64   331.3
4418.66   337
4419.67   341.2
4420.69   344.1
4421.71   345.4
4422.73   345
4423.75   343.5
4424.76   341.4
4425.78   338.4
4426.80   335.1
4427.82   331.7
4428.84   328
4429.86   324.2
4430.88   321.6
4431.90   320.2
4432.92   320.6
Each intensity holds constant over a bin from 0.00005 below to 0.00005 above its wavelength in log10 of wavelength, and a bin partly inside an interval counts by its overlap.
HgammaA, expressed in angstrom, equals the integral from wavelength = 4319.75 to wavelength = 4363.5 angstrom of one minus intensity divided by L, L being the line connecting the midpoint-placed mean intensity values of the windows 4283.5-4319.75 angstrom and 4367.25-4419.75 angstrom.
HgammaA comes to -4.93 angstrom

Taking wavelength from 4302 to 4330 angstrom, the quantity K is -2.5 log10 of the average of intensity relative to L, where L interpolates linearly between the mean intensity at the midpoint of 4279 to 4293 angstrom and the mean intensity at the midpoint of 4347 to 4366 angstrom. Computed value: 0.08 mag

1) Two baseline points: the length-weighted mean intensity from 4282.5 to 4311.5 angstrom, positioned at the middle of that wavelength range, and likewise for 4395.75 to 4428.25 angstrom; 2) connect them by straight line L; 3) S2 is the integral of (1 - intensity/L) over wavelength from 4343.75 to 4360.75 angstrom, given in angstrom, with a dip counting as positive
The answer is -2.56 angstrom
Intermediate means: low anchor 234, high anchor 316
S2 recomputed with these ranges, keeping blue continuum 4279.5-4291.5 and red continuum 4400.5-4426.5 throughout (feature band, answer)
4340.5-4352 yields 0.13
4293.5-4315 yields 3.29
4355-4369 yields -2.57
